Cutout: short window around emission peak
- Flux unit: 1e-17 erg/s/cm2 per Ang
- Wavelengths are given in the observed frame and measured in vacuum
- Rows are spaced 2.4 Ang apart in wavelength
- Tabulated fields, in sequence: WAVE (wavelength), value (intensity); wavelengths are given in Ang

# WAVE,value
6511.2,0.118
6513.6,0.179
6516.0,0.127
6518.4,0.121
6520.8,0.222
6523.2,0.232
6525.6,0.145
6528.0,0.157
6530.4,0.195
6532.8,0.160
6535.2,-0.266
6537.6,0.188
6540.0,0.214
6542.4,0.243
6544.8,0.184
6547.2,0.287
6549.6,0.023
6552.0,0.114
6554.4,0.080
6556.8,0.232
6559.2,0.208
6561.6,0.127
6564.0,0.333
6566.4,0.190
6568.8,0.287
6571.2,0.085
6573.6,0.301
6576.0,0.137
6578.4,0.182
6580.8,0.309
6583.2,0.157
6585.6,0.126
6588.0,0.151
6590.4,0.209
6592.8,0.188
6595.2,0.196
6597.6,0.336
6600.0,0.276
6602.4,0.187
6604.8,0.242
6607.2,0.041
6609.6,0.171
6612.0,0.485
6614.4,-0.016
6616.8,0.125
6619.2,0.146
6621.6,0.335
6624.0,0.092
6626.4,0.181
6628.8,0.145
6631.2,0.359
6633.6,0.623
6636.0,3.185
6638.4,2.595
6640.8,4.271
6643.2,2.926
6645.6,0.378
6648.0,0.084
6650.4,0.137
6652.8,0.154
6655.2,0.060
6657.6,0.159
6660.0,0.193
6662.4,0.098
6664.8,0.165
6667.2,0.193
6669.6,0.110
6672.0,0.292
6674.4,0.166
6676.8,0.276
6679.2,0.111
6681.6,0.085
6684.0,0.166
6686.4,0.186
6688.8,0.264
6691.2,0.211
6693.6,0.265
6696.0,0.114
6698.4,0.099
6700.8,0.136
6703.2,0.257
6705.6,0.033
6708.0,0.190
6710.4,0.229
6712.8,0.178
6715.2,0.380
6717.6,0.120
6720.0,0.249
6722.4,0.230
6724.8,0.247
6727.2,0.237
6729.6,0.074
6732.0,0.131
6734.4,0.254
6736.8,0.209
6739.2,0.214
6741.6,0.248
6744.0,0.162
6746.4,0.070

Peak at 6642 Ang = [O II]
